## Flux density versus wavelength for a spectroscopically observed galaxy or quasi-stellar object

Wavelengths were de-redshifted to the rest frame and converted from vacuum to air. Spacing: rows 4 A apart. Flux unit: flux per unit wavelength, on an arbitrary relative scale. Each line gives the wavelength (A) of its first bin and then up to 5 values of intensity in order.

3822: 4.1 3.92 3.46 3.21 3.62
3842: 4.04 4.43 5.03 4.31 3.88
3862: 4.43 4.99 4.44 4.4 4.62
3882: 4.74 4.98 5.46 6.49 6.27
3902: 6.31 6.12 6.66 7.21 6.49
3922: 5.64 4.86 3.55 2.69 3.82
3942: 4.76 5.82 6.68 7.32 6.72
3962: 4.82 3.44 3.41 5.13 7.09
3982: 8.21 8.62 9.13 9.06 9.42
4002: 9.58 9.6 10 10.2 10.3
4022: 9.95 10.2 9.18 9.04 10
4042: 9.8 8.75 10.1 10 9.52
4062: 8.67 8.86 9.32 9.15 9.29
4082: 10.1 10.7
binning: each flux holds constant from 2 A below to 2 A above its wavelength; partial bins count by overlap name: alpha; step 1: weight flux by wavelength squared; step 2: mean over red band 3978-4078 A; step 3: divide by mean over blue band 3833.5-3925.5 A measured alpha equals 2.0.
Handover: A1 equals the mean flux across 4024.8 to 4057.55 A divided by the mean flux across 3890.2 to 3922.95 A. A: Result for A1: 1.5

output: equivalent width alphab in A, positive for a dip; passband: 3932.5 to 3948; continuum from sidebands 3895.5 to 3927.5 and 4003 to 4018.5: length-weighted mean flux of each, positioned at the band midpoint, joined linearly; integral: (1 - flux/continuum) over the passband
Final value 6.4 A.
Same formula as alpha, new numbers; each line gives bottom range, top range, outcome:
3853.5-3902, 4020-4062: 2.09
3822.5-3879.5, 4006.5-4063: 2.54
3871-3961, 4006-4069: 1.86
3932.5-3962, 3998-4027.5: 1.90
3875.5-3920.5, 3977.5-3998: 1.52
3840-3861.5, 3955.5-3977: 1.19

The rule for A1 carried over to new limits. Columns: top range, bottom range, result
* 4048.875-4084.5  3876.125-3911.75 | 1.65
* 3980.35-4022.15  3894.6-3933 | 1.62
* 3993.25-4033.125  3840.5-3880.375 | 2.18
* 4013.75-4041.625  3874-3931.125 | 1.73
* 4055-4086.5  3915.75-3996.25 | 1.60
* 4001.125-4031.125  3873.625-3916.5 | 1.71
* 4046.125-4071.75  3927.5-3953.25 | 2.00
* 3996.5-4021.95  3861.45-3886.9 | 2.12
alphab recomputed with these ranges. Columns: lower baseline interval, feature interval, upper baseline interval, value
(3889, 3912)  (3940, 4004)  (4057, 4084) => 6.3 A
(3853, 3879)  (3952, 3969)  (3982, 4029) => 5.2 A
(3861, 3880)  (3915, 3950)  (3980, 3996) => 9.6 A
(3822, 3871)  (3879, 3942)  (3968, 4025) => 5.9 A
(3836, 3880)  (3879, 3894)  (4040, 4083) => -0.4 A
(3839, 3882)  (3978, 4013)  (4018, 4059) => -2.8 A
